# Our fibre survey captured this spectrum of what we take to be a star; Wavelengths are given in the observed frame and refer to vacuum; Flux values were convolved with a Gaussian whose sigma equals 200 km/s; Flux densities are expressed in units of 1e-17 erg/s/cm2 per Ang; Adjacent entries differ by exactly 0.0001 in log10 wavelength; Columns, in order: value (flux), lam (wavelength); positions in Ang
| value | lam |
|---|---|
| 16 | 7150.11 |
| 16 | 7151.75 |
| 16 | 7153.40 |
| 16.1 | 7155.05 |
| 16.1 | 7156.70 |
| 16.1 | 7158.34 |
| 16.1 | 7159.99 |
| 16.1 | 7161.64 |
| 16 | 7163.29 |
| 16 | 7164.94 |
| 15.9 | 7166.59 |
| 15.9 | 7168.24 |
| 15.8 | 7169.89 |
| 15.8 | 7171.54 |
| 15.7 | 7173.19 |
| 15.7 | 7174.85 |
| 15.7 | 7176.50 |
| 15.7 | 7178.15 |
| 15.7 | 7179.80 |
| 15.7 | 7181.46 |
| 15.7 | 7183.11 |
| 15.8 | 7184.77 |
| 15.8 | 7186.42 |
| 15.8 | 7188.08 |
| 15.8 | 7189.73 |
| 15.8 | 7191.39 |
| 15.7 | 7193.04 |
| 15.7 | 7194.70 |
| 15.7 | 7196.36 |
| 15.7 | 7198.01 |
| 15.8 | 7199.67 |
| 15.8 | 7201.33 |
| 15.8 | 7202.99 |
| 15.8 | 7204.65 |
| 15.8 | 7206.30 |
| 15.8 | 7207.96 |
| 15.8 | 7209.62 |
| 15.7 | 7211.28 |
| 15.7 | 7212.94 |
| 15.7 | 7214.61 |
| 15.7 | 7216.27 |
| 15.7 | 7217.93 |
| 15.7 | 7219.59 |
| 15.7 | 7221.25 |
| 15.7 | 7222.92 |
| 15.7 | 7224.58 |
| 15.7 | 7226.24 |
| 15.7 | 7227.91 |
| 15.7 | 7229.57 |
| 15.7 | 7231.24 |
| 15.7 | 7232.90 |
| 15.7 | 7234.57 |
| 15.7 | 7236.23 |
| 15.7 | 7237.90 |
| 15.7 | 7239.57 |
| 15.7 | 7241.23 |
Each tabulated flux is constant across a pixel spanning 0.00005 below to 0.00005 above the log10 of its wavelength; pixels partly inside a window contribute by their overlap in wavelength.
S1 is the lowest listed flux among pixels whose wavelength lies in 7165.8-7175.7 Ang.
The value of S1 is 15.7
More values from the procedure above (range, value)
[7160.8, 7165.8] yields 16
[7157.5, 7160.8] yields 16.1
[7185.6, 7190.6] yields 15.8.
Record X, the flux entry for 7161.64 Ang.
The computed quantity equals 16.1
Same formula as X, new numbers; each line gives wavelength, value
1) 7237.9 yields 15.7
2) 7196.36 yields 15.7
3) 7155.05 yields 16.1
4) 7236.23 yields 15.7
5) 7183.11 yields 15.7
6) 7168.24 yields 15.9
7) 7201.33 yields 15.8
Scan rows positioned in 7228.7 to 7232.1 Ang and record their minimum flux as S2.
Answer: 15.7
